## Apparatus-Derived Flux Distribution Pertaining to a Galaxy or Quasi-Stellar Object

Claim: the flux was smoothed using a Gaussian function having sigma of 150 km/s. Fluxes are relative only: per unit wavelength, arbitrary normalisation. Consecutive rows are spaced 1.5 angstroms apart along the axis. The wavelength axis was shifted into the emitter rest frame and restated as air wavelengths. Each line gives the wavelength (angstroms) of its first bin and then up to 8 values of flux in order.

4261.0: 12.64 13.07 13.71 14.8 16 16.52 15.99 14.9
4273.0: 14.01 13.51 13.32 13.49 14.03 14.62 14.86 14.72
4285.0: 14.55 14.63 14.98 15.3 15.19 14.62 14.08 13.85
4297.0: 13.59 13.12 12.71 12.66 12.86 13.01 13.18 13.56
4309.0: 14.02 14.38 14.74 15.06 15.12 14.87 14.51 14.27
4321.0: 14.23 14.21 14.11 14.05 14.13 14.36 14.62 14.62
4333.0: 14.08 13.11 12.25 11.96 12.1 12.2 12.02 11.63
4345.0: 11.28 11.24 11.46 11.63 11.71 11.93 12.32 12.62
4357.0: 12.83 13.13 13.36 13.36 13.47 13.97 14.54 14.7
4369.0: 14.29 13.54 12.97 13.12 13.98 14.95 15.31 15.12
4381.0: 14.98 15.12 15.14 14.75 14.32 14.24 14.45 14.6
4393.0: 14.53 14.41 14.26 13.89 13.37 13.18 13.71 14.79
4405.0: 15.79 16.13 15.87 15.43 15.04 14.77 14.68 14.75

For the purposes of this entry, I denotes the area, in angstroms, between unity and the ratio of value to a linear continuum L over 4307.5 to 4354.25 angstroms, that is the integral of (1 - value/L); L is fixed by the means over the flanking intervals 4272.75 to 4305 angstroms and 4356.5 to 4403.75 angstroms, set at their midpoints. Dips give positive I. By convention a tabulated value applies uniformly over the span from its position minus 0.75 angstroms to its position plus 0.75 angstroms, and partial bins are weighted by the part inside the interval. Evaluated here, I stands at 2.5 angstroms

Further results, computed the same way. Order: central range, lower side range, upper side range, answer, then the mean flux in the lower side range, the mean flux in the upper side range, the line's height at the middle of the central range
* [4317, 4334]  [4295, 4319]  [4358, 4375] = -0.6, 13.8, 13.7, 13.8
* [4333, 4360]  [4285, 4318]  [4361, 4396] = 3.9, 14.1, 14.3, 14.2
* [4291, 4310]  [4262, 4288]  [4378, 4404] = 1.3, 14.5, 14.4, 14.5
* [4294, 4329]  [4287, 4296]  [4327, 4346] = -0.2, 14.7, 12.9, 13.9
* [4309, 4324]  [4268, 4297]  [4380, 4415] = 0.0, 14.5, 14.7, 14.6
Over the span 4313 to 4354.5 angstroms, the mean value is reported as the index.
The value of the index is 13.2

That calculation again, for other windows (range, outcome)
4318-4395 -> 13.6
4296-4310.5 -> 13.3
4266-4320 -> 14.3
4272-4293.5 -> 14.4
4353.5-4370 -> 13.5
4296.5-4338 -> 13.8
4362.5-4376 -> 13.9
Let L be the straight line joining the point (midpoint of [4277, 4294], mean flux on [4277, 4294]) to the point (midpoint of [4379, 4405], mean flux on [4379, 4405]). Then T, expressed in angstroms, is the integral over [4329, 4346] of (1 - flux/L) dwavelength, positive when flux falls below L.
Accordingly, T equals 2.1 angstroms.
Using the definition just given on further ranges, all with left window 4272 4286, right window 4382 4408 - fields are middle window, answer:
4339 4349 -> 1.88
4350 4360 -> 1.34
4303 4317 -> 0.12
